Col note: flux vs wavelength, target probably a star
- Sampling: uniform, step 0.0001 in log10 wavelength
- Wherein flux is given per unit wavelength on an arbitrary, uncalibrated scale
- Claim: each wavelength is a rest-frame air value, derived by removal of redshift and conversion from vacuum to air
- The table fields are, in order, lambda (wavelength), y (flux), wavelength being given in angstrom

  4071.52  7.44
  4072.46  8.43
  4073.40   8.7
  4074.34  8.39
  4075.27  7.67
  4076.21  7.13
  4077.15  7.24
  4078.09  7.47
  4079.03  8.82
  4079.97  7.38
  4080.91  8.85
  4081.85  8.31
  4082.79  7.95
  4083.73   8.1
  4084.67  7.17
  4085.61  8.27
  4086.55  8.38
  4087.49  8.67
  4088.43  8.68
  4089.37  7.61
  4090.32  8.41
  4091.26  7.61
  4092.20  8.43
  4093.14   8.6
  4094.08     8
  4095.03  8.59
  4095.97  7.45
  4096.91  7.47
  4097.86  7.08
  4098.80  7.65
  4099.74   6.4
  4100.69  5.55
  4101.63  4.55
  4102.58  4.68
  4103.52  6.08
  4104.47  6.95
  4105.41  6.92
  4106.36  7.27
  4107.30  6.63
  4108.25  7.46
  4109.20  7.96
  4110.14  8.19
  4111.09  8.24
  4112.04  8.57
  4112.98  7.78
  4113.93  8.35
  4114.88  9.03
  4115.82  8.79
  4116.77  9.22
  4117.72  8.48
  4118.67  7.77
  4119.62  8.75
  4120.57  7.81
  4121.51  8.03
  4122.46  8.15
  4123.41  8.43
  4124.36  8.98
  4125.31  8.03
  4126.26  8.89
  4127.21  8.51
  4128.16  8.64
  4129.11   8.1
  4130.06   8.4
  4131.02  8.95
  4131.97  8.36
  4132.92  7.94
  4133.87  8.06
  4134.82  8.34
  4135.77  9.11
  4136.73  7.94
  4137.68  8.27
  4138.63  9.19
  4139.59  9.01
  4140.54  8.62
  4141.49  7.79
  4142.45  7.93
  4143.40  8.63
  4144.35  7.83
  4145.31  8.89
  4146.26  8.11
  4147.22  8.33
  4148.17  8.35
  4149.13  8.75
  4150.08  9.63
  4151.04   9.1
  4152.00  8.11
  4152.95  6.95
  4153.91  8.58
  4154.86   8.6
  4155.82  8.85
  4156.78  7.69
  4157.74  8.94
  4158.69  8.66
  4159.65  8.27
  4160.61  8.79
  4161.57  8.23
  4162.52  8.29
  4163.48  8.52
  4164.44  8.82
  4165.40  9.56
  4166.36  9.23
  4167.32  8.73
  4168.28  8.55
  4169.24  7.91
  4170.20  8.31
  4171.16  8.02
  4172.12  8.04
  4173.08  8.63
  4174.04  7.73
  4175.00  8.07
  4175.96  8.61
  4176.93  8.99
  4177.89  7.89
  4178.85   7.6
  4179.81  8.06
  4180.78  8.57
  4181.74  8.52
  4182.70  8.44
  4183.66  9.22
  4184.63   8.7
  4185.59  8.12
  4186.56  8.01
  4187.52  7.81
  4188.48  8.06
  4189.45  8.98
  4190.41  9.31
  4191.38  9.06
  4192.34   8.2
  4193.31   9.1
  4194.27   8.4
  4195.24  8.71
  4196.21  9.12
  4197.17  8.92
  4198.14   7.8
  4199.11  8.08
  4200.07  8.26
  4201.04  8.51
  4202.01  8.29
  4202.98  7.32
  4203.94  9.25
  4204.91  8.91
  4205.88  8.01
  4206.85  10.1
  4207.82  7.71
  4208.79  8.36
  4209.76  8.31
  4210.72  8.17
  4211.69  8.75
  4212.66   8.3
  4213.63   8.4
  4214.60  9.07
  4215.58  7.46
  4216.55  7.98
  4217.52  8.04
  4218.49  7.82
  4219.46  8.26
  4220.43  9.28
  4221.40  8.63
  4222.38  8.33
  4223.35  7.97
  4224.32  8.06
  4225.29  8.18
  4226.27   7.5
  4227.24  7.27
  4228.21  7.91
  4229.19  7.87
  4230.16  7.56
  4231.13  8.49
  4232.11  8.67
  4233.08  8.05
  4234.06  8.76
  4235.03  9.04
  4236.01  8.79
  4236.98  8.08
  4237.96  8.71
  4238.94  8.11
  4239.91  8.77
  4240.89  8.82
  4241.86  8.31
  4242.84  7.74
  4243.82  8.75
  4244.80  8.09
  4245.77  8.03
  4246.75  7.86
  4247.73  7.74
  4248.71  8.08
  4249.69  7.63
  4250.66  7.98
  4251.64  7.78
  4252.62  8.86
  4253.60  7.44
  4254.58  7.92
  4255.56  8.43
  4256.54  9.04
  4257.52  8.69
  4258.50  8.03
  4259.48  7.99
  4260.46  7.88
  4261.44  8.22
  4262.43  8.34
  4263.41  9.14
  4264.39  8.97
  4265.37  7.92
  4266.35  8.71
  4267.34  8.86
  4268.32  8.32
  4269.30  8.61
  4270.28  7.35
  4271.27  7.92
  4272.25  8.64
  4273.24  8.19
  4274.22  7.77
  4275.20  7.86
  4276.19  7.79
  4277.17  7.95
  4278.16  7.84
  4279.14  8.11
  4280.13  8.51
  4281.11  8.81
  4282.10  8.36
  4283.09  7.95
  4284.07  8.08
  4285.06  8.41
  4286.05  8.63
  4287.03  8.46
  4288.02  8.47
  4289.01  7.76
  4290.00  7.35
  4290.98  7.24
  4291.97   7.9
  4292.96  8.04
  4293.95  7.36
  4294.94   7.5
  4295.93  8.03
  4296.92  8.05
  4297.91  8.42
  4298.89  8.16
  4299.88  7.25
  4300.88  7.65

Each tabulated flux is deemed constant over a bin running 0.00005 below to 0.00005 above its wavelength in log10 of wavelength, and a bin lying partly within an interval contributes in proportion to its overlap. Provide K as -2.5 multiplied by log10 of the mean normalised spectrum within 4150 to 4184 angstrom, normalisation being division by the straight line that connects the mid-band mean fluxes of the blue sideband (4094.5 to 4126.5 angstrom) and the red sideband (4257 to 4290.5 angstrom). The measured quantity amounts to -0.08 mag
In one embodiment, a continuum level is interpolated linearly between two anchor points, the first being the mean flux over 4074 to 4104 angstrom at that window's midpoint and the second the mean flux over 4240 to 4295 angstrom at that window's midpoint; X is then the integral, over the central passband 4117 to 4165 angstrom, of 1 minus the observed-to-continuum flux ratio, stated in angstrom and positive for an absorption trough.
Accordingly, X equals -4.3 angstrom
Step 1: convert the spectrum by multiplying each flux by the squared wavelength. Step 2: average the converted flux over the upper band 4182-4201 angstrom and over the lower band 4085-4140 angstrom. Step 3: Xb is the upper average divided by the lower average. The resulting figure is 1.11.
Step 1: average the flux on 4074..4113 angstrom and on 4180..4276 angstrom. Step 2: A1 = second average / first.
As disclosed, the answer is 1.1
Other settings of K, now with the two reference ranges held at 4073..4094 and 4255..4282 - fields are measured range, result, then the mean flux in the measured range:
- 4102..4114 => 0.12 mag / 7.25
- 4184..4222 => -0.03 mag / 8.45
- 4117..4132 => -0.04 mag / 8.4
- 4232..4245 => -0.03 mag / 8.48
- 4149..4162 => -0.04 mag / 8.5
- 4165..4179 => -0.03 mag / 8.4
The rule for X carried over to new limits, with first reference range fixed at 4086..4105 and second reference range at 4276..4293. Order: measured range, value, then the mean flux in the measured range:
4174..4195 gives -2.0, 8.45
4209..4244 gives -1.8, 8.28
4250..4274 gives -0.8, 8.29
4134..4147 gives -1.6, 8.42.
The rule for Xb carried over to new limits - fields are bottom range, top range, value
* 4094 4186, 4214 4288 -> 1.06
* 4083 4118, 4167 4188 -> 1.12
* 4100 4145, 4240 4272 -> 1.10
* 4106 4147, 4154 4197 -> 1.05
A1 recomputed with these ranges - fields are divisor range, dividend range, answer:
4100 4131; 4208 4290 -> 1.06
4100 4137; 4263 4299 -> 1.03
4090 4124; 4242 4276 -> 1.07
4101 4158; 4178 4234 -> 1.03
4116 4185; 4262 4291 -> 0.97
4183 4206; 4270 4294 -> 0.95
